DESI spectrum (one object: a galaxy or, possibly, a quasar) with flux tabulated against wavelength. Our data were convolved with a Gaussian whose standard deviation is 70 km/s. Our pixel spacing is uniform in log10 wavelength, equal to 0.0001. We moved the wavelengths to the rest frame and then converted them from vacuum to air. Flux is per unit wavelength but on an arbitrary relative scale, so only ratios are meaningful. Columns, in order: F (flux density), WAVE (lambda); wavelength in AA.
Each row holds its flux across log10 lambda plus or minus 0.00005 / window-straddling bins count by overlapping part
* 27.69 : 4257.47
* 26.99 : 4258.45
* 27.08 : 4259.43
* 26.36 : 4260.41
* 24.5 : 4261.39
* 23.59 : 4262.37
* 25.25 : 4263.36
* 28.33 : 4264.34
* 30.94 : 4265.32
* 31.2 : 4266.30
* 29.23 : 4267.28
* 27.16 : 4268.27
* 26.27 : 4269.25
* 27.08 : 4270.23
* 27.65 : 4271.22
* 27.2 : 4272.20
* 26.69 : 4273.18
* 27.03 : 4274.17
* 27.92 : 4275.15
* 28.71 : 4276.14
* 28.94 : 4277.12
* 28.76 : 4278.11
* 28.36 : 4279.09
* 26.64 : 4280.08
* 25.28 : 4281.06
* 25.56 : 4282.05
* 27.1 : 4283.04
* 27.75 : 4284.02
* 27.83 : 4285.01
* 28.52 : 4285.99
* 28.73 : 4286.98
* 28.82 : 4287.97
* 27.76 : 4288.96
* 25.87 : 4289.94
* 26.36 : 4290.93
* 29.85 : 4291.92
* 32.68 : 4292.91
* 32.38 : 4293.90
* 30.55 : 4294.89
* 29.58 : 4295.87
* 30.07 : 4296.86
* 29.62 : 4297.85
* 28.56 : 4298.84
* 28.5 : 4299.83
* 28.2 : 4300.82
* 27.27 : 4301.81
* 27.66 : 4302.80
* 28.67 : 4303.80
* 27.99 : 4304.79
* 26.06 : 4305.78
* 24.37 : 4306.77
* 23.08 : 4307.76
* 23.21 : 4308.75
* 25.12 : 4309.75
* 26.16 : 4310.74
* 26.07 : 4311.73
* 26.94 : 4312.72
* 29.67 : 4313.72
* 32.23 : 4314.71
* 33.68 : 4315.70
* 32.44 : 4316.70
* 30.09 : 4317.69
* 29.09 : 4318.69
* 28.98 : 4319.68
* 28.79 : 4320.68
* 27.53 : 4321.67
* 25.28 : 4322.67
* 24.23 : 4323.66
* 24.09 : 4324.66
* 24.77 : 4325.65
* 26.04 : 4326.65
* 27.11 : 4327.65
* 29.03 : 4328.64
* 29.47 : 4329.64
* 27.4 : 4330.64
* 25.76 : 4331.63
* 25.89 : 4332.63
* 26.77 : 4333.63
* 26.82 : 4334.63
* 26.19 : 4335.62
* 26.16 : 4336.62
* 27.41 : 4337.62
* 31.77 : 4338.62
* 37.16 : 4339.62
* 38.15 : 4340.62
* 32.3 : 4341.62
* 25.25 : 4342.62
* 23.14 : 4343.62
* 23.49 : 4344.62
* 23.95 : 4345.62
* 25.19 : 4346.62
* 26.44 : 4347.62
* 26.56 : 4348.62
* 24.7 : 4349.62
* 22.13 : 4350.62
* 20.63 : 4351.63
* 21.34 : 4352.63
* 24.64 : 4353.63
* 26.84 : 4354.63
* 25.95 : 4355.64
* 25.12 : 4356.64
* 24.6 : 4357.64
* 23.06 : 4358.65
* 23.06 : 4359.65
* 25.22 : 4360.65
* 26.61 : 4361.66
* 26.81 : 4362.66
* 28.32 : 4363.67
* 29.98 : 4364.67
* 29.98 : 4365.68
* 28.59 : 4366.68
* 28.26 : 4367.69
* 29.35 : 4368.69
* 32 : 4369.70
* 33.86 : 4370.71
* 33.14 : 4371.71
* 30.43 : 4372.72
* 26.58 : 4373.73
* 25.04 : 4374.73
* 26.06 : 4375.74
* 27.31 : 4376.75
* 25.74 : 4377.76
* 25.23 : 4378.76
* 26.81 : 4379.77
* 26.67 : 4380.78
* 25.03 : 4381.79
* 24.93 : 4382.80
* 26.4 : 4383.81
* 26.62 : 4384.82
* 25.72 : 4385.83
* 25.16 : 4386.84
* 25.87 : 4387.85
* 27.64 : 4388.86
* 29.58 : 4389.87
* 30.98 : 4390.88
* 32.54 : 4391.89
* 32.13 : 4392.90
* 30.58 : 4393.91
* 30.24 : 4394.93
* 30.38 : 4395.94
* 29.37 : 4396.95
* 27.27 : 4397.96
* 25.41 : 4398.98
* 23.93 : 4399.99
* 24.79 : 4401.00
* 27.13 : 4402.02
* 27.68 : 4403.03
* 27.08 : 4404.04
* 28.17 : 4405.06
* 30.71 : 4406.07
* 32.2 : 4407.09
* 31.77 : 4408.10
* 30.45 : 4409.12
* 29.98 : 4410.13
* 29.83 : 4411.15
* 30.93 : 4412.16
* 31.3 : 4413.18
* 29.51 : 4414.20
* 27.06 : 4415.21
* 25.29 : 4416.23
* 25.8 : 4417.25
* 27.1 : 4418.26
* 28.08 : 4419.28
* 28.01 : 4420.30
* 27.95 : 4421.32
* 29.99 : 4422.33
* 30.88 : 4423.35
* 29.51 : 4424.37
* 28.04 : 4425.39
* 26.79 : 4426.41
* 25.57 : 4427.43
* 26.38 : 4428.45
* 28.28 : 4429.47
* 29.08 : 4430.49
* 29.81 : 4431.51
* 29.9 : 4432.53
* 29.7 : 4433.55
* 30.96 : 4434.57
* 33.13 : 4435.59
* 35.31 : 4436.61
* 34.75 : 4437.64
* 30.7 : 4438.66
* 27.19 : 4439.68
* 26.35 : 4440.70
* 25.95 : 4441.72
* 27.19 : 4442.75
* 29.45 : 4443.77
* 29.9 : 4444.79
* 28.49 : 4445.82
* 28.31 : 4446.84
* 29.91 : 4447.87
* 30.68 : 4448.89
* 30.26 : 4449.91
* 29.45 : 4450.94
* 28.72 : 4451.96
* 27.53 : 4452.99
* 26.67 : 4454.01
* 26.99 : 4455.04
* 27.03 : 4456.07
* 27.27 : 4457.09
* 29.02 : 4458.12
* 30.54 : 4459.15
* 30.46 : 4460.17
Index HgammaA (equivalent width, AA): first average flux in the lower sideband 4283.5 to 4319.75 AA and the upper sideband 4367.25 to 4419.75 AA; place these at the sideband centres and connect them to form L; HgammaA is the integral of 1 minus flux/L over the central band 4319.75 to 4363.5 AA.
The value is 3.0 AA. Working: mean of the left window 28.4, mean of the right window 28.3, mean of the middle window 26.4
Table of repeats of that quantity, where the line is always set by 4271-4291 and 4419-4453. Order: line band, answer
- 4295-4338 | 0.6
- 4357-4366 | 0.7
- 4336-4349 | 0.0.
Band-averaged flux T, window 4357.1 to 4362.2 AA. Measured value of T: 24.5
